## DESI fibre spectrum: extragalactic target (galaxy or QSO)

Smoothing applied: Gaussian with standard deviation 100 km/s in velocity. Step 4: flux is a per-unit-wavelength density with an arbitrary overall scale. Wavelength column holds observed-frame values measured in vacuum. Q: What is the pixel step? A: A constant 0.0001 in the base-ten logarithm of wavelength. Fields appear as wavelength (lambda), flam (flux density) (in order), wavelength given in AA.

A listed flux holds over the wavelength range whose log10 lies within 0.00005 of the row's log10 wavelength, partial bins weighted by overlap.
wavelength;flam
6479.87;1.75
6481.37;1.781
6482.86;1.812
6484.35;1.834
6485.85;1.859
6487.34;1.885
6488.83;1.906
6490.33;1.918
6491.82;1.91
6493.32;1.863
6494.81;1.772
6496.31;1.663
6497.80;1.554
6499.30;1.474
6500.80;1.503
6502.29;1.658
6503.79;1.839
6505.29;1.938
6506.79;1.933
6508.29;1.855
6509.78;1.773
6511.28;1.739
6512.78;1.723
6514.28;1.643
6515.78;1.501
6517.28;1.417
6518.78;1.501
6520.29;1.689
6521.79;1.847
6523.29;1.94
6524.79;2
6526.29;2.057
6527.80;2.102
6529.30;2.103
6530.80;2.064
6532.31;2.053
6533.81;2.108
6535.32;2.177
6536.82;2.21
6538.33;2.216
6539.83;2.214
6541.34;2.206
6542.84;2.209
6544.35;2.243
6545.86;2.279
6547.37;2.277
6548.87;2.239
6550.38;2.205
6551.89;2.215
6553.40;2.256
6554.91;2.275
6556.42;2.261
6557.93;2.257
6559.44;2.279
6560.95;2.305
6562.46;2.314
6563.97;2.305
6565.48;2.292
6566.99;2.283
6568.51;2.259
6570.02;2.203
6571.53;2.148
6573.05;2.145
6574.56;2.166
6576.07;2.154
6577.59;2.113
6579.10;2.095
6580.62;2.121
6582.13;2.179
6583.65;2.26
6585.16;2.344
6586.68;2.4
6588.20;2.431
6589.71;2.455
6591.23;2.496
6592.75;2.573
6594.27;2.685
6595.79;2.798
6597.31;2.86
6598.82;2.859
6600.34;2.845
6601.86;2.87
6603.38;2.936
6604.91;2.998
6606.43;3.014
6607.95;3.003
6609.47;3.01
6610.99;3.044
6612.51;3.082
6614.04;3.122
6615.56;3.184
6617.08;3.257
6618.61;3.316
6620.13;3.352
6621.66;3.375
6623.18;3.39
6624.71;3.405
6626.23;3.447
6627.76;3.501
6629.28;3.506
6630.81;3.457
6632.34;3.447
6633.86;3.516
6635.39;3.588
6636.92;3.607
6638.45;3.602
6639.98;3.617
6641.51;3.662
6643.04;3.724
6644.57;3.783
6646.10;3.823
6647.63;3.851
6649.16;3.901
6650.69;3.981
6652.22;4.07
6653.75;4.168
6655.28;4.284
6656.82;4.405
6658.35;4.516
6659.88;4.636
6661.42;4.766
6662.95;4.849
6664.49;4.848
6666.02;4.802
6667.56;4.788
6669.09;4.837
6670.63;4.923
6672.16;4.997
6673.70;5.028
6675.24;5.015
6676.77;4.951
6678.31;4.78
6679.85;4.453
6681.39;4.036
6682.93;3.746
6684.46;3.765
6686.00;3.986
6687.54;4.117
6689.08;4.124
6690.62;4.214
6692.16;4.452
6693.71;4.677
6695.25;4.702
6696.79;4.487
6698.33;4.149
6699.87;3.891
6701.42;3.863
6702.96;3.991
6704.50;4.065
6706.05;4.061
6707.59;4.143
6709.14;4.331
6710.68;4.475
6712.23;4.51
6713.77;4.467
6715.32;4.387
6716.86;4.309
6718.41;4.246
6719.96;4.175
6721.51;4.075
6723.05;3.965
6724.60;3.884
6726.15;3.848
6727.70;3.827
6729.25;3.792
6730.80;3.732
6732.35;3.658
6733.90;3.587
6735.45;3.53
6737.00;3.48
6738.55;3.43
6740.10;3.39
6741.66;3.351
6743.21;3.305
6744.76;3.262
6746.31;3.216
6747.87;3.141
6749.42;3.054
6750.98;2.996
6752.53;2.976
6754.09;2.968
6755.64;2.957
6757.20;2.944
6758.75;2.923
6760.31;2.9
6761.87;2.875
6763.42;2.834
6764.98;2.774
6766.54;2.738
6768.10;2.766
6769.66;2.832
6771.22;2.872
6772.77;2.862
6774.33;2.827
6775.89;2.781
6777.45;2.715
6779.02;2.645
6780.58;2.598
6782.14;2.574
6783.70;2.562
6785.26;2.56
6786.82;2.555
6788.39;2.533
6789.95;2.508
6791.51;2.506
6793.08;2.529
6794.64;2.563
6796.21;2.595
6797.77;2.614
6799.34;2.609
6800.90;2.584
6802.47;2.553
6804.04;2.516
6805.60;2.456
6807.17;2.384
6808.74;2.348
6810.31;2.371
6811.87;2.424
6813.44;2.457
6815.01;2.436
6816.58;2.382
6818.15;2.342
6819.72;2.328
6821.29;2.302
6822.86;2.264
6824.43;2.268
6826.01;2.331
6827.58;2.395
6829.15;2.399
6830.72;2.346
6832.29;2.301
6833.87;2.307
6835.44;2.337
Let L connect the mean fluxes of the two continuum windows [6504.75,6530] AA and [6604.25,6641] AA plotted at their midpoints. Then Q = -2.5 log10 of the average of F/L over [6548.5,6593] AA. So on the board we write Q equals 0.137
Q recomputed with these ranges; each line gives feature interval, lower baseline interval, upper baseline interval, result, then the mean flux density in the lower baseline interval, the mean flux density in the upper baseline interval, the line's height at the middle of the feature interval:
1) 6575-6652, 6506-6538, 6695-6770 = -0.16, 1.88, 3.61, 2.63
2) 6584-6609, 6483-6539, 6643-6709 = 0.16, 1.84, 4.35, 3.14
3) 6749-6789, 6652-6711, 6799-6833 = 0.12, 4.42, 2.4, 3.11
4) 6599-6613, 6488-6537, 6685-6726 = 0.00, 1.83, 4.21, 2.98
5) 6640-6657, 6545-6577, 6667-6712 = -0.07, 2.24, 4.38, 3.7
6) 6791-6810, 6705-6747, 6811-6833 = 0.07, 3.87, 2.36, 2.7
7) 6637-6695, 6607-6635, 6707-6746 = -0.21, 3.3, 3.88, 3.55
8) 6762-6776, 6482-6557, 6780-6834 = -0.18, 1.94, 2.45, 2.38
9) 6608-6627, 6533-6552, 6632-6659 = 0.06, 2.22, 3.87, 3.42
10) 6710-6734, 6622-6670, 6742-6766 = -0.23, 3.99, 3.01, 3.3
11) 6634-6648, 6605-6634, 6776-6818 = -0.16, 3.28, 2.52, 3.18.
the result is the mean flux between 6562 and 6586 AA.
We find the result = 2.21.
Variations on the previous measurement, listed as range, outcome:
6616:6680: 4.07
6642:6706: 4.35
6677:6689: 4.16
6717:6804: 3.07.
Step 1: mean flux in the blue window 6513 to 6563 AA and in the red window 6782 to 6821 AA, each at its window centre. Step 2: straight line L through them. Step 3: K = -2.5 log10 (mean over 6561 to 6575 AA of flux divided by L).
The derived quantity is -0.06 mag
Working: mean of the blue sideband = 2.08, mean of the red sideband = 2.49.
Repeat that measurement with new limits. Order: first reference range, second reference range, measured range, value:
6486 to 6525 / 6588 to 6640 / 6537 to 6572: 0.06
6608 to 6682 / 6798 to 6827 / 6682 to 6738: -0.21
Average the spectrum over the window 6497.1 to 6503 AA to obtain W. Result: 1.55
